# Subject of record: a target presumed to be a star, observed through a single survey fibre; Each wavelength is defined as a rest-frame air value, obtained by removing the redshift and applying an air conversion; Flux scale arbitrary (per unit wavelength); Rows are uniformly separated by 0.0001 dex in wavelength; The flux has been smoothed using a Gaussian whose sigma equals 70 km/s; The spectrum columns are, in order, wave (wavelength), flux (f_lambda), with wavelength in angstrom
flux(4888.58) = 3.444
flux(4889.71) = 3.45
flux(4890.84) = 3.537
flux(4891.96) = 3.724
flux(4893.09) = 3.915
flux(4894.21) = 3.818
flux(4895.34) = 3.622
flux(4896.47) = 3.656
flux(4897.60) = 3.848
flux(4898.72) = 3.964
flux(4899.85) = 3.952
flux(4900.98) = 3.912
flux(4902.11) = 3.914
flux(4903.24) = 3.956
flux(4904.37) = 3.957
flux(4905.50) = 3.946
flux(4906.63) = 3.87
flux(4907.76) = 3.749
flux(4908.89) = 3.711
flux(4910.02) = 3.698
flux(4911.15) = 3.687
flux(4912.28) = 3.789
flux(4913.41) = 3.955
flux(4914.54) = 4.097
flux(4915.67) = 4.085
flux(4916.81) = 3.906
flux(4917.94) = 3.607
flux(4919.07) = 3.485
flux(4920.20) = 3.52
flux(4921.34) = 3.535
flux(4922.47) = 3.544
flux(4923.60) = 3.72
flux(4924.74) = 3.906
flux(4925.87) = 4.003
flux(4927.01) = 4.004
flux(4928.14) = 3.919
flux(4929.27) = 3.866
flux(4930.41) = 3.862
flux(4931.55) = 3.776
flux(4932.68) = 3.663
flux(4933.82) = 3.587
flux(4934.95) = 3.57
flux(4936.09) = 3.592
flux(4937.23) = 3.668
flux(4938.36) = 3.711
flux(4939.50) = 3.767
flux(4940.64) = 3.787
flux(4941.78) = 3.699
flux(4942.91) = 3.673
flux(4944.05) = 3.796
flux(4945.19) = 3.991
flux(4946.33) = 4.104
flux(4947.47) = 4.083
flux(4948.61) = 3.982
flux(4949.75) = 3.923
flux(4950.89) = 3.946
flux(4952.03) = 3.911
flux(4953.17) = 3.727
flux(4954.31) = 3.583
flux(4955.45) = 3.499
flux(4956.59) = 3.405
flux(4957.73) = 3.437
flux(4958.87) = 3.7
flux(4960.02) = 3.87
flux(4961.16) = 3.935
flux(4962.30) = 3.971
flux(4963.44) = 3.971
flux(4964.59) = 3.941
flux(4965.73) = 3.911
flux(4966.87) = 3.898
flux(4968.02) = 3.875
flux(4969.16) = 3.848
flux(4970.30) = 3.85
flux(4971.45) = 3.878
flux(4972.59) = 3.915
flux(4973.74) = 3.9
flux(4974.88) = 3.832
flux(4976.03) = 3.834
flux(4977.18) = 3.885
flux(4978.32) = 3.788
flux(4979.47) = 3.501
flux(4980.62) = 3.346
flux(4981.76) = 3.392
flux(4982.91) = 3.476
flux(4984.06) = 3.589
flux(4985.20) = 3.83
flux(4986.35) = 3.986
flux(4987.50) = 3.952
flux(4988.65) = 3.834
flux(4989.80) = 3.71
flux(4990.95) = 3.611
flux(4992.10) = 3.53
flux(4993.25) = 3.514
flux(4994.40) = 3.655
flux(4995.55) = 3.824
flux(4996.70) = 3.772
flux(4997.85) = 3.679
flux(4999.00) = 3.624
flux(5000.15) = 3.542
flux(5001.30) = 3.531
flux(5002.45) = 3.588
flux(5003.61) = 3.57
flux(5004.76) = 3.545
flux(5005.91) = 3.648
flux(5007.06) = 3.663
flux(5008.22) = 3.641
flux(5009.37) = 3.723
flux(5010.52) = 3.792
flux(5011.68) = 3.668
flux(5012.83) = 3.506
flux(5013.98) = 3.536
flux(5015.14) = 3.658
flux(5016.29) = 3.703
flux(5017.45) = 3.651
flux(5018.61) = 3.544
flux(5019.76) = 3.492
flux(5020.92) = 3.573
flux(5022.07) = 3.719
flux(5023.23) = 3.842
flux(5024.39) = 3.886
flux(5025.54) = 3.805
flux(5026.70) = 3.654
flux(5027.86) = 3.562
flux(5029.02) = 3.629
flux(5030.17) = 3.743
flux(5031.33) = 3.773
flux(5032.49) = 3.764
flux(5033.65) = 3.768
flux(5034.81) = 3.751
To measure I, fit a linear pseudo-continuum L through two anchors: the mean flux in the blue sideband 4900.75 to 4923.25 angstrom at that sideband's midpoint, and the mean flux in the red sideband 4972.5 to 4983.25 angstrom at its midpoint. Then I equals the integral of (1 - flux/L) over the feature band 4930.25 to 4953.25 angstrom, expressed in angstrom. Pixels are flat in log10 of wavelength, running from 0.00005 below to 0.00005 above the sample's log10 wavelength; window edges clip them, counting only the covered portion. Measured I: -0.4 angstrom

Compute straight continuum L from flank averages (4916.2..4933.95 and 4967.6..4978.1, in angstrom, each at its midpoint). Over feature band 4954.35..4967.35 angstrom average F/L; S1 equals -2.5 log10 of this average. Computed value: 0.02 mag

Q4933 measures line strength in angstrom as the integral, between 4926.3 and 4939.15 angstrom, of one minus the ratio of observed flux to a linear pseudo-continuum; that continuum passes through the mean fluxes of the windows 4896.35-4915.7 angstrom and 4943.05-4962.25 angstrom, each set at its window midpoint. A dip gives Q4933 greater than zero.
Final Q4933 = 0.3 angstrom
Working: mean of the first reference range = 3.87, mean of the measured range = 3.75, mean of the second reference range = 3.81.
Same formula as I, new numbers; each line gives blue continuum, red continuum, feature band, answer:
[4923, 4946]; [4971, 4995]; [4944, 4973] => -0.76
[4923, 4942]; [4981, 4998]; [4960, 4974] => -0.70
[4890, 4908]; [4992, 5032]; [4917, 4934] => 0.21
